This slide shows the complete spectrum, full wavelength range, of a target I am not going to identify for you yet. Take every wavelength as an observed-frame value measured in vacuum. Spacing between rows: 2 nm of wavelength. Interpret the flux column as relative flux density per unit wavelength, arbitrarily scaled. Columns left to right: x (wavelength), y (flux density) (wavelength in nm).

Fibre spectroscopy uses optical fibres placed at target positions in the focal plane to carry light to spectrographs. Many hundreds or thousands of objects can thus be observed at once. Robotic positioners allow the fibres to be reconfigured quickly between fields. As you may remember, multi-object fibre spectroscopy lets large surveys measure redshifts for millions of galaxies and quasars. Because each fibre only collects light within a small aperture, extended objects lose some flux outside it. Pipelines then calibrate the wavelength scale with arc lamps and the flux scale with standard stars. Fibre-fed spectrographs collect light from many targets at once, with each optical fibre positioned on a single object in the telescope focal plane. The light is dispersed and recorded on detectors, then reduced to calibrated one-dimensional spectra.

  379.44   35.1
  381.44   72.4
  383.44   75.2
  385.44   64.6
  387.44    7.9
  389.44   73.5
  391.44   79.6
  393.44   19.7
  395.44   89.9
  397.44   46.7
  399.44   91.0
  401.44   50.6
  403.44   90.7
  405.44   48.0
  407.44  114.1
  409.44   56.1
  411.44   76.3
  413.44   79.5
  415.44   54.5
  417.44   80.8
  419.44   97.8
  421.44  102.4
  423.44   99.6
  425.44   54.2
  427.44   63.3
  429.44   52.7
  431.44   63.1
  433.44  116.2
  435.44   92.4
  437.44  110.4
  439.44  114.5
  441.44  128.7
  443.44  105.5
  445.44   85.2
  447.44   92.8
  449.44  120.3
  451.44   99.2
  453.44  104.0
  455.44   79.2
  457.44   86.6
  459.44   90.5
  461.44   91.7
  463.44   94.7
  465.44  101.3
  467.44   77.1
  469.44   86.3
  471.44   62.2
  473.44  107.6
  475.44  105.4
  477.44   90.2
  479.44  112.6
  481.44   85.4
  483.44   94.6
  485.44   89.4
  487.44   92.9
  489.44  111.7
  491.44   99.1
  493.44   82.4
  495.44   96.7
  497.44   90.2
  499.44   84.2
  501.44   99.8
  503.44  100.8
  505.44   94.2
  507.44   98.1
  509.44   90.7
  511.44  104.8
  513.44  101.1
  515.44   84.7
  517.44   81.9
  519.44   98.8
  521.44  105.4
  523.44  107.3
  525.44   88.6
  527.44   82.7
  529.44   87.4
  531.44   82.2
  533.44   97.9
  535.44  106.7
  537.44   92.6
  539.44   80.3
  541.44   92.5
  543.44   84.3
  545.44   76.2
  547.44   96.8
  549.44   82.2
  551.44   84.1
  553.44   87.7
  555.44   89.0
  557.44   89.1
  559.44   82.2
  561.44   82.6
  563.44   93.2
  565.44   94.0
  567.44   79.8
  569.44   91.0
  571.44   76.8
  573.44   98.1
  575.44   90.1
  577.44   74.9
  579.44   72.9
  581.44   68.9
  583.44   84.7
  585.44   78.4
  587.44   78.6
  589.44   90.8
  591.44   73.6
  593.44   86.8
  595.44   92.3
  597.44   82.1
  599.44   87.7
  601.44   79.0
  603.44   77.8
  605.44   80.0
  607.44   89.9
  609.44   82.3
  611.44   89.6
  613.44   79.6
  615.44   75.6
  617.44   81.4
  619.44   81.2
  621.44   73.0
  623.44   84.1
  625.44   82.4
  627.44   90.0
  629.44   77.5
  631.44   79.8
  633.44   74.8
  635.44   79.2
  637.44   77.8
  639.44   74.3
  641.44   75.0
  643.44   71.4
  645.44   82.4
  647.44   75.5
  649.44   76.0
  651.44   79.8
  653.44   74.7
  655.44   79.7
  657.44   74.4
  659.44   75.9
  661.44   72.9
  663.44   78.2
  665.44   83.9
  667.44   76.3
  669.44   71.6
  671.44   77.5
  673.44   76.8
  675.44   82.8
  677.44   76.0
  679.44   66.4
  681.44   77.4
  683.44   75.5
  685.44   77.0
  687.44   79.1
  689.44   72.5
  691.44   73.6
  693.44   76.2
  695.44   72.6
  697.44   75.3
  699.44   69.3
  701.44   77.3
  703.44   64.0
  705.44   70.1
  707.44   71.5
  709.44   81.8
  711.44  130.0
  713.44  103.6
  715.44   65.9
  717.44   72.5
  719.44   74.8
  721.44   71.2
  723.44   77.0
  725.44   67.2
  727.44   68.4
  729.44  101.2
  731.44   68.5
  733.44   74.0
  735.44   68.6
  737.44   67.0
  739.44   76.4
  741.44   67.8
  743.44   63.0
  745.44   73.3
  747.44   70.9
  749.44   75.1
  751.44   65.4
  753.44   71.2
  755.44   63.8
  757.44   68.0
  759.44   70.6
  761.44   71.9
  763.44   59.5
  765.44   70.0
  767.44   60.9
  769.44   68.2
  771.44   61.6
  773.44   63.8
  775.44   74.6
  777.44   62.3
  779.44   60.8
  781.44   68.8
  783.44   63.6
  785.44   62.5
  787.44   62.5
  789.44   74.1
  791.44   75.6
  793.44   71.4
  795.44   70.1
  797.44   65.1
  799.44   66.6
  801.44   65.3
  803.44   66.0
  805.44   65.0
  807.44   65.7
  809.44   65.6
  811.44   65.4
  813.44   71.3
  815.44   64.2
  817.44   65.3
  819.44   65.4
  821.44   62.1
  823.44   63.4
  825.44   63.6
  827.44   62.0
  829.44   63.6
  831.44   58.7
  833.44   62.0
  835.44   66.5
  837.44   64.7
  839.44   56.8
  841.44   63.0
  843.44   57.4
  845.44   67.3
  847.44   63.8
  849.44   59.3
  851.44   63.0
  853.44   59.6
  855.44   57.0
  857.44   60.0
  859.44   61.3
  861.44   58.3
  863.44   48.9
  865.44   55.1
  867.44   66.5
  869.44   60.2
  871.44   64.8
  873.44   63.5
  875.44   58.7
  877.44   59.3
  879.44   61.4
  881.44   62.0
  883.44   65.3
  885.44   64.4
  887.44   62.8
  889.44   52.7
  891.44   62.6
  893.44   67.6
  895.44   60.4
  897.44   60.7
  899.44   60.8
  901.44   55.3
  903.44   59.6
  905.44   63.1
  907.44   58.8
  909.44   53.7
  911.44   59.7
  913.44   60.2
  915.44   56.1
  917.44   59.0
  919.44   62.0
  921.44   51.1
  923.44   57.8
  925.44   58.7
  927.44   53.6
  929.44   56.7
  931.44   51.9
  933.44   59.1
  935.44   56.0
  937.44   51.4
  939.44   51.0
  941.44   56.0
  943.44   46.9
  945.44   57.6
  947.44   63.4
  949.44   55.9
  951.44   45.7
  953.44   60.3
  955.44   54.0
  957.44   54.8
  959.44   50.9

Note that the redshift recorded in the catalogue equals 0.08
